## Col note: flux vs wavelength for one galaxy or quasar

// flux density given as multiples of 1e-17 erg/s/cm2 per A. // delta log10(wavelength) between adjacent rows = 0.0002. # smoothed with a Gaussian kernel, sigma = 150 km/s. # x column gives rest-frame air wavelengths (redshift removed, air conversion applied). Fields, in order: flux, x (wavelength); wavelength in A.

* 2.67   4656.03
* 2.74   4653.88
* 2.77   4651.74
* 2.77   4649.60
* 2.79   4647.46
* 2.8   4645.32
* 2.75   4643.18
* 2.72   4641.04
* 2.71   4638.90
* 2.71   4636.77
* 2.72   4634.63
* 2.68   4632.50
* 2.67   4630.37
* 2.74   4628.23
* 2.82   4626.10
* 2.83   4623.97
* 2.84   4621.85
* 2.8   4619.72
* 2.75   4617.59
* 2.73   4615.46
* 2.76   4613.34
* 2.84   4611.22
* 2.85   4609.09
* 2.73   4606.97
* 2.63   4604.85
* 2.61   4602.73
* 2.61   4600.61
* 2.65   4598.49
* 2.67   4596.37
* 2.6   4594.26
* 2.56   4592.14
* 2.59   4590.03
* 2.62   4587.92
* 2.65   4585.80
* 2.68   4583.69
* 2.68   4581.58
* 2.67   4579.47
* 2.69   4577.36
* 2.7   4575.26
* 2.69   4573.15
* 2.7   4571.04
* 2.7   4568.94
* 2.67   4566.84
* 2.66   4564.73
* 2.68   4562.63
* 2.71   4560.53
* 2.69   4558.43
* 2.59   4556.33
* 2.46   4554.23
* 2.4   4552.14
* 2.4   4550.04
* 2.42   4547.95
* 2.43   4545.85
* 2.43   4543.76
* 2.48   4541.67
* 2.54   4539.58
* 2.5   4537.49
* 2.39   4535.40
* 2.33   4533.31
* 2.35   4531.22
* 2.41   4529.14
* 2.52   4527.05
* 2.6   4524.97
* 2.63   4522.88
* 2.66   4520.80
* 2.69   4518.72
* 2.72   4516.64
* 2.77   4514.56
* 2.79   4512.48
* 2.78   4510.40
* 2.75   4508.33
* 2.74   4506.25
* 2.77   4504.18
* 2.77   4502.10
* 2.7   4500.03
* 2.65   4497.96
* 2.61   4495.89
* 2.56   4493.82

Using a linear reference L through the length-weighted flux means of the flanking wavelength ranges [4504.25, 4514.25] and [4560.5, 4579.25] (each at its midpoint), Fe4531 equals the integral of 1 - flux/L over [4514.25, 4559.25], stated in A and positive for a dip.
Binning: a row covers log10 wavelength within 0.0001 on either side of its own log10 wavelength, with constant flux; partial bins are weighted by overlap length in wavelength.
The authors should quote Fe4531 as 3.6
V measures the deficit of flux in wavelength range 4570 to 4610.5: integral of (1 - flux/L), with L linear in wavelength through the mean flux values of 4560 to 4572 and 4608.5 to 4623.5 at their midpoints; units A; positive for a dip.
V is 1.1 A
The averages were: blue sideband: 2.69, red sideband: 2.8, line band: 2.66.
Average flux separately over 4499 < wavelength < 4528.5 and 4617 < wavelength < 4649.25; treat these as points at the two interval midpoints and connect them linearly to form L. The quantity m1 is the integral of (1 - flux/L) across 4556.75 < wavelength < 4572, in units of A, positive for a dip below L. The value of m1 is 0.23 A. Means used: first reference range 2.7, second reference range 2.76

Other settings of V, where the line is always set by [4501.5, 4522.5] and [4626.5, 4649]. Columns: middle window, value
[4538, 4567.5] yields 2.2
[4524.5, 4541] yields 1.7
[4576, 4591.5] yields 0.5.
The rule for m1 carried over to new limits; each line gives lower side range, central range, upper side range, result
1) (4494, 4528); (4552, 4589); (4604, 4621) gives 1.1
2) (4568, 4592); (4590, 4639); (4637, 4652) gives 0.0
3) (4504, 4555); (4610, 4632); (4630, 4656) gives -0.6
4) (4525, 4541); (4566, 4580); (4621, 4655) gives -0.7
